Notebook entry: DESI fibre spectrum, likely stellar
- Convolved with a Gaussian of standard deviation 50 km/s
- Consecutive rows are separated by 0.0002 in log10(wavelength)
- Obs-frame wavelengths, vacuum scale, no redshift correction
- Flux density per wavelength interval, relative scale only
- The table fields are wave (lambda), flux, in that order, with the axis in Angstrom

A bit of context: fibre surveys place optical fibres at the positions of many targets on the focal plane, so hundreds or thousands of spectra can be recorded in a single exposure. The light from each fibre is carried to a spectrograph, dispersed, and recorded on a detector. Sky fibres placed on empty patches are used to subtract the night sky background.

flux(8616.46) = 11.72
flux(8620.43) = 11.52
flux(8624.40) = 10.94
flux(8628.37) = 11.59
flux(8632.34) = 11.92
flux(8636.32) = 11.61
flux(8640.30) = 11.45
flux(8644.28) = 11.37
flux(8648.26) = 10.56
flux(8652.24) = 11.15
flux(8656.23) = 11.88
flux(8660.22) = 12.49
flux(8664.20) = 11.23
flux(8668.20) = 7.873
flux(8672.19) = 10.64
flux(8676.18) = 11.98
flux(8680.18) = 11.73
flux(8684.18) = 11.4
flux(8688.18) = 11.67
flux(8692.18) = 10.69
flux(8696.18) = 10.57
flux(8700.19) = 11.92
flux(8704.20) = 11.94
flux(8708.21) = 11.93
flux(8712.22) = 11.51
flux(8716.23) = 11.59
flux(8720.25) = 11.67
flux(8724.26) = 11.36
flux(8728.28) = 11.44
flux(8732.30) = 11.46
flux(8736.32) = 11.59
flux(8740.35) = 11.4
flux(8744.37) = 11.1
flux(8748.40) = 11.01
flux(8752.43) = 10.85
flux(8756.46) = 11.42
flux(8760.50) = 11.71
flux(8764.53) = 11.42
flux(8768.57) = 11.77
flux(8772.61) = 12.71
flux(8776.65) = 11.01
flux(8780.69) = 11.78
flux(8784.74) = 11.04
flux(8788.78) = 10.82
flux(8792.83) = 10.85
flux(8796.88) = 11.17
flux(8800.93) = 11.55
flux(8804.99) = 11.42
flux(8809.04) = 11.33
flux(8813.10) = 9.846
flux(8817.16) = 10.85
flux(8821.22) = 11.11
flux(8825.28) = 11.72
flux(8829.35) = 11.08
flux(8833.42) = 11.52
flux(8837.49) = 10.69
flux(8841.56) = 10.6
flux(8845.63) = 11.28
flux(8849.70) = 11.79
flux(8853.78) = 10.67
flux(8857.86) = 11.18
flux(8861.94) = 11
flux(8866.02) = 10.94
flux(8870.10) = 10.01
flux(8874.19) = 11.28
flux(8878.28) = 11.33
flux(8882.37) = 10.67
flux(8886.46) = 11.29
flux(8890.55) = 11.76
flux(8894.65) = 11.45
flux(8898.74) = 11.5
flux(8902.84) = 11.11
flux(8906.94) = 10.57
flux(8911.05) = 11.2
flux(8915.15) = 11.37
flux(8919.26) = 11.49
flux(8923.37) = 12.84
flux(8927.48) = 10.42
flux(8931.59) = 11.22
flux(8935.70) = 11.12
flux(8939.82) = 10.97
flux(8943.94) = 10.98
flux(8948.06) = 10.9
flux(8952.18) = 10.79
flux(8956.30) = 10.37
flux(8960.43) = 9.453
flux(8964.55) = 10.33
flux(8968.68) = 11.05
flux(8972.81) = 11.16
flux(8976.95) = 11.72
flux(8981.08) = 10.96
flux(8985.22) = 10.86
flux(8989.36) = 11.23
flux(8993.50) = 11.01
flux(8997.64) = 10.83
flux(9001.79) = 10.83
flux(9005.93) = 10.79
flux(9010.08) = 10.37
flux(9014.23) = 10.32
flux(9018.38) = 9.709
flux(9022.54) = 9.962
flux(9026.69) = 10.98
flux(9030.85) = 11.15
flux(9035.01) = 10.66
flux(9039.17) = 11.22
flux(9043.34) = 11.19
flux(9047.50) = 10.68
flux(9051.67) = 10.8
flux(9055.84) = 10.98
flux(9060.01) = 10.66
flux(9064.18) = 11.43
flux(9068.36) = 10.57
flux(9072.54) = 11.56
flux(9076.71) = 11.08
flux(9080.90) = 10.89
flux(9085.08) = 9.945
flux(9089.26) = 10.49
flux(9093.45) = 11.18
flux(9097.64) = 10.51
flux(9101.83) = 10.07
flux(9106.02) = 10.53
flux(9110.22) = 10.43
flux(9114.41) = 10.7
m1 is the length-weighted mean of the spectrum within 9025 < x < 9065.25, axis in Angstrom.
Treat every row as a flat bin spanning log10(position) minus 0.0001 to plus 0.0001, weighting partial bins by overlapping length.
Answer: 11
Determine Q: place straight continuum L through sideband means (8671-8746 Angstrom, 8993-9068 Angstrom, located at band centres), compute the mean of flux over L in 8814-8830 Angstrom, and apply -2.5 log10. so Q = 0.01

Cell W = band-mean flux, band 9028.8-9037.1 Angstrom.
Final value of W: 10.9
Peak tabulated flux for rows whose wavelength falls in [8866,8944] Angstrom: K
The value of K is 12.84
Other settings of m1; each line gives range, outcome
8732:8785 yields 11.5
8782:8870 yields 11.1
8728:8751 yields 11.3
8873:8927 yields 11.3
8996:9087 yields 10.8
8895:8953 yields 11.2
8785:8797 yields 10.9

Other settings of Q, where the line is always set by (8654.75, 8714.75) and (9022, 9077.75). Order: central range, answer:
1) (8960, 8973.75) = 0.05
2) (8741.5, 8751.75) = 0.02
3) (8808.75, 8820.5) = 0.05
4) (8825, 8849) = 0.00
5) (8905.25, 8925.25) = -0.04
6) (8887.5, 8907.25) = -0.02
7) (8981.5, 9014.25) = 0.02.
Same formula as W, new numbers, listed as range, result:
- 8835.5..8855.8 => 11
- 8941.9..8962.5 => 10.5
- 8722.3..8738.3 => 11.5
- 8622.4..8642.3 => 11.5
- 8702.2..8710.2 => 11.9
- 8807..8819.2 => 10.7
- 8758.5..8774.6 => 11.9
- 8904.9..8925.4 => 11.5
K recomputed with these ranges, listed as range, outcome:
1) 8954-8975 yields 11.16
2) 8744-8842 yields 12.71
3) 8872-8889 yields 11.33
